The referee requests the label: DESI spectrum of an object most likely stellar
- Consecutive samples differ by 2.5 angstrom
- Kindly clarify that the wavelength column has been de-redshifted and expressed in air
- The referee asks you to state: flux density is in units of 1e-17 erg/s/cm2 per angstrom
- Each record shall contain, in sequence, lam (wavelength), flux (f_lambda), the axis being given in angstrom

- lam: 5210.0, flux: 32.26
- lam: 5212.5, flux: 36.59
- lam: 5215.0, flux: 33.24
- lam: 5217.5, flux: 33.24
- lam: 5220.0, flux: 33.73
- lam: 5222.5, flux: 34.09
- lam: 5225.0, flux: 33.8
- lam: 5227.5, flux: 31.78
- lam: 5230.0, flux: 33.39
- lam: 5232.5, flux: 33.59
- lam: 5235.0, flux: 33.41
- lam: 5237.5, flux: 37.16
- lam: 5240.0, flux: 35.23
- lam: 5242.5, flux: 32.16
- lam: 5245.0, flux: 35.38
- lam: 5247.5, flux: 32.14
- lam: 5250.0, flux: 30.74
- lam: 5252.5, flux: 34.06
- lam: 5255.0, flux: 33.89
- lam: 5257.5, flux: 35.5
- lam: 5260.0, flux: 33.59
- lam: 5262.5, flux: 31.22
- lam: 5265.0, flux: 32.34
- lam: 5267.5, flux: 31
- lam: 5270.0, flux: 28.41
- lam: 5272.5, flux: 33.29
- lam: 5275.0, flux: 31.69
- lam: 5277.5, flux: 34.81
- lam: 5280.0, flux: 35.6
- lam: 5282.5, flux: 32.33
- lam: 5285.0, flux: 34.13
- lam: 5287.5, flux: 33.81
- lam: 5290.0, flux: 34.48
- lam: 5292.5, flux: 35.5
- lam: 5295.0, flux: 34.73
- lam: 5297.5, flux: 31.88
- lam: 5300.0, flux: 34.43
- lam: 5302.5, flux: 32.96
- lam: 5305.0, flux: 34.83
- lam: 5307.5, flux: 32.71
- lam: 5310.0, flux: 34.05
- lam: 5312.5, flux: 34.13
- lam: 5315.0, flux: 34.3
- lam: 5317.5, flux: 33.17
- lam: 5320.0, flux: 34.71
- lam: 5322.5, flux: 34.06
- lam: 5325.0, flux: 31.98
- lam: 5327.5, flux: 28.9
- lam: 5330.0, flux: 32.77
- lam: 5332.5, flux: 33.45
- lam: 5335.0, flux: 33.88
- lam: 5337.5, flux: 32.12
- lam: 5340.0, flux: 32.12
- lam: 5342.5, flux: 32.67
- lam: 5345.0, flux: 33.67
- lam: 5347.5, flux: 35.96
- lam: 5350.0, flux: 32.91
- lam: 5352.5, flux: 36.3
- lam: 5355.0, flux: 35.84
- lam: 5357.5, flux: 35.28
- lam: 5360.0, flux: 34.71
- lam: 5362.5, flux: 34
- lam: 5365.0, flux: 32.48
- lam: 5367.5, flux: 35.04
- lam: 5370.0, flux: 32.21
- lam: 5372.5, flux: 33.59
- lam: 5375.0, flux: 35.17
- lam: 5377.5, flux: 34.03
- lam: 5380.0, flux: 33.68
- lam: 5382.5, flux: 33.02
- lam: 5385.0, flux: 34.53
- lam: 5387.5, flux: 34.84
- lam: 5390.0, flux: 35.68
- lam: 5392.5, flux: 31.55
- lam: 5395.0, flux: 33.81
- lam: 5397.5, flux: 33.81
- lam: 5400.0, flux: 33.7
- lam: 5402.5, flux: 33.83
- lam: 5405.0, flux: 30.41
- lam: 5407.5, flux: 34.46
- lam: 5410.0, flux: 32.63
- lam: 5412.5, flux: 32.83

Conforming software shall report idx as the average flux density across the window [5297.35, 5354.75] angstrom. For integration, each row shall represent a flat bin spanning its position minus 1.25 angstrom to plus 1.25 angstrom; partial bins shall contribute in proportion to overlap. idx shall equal 33.5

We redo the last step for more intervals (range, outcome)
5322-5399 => 33.7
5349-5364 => 34.8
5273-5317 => 33.9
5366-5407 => 33.7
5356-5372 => 34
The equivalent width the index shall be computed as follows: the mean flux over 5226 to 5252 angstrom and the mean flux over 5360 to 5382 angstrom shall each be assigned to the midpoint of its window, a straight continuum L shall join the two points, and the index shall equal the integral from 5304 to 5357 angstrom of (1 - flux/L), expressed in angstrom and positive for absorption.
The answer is 0.2 angstrom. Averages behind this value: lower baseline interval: 33.5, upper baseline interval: 33.8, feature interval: 33.6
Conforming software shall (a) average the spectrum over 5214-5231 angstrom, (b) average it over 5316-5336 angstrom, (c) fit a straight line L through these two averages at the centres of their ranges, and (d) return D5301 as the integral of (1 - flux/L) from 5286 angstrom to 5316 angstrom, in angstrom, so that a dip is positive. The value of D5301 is -0.9 angstrom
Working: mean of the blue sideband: 33.3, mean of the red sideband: 32.9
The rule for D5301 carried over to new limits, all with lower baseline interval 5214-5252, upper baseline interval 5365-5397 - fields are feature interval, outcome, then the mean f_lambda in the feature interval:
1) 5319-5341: 0.72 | 32.6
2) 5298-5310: 0.02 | 33.6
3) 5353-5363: -0.39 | 35.1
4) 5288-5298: -0.18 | 34.3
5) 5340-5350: 0.03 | 33.7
